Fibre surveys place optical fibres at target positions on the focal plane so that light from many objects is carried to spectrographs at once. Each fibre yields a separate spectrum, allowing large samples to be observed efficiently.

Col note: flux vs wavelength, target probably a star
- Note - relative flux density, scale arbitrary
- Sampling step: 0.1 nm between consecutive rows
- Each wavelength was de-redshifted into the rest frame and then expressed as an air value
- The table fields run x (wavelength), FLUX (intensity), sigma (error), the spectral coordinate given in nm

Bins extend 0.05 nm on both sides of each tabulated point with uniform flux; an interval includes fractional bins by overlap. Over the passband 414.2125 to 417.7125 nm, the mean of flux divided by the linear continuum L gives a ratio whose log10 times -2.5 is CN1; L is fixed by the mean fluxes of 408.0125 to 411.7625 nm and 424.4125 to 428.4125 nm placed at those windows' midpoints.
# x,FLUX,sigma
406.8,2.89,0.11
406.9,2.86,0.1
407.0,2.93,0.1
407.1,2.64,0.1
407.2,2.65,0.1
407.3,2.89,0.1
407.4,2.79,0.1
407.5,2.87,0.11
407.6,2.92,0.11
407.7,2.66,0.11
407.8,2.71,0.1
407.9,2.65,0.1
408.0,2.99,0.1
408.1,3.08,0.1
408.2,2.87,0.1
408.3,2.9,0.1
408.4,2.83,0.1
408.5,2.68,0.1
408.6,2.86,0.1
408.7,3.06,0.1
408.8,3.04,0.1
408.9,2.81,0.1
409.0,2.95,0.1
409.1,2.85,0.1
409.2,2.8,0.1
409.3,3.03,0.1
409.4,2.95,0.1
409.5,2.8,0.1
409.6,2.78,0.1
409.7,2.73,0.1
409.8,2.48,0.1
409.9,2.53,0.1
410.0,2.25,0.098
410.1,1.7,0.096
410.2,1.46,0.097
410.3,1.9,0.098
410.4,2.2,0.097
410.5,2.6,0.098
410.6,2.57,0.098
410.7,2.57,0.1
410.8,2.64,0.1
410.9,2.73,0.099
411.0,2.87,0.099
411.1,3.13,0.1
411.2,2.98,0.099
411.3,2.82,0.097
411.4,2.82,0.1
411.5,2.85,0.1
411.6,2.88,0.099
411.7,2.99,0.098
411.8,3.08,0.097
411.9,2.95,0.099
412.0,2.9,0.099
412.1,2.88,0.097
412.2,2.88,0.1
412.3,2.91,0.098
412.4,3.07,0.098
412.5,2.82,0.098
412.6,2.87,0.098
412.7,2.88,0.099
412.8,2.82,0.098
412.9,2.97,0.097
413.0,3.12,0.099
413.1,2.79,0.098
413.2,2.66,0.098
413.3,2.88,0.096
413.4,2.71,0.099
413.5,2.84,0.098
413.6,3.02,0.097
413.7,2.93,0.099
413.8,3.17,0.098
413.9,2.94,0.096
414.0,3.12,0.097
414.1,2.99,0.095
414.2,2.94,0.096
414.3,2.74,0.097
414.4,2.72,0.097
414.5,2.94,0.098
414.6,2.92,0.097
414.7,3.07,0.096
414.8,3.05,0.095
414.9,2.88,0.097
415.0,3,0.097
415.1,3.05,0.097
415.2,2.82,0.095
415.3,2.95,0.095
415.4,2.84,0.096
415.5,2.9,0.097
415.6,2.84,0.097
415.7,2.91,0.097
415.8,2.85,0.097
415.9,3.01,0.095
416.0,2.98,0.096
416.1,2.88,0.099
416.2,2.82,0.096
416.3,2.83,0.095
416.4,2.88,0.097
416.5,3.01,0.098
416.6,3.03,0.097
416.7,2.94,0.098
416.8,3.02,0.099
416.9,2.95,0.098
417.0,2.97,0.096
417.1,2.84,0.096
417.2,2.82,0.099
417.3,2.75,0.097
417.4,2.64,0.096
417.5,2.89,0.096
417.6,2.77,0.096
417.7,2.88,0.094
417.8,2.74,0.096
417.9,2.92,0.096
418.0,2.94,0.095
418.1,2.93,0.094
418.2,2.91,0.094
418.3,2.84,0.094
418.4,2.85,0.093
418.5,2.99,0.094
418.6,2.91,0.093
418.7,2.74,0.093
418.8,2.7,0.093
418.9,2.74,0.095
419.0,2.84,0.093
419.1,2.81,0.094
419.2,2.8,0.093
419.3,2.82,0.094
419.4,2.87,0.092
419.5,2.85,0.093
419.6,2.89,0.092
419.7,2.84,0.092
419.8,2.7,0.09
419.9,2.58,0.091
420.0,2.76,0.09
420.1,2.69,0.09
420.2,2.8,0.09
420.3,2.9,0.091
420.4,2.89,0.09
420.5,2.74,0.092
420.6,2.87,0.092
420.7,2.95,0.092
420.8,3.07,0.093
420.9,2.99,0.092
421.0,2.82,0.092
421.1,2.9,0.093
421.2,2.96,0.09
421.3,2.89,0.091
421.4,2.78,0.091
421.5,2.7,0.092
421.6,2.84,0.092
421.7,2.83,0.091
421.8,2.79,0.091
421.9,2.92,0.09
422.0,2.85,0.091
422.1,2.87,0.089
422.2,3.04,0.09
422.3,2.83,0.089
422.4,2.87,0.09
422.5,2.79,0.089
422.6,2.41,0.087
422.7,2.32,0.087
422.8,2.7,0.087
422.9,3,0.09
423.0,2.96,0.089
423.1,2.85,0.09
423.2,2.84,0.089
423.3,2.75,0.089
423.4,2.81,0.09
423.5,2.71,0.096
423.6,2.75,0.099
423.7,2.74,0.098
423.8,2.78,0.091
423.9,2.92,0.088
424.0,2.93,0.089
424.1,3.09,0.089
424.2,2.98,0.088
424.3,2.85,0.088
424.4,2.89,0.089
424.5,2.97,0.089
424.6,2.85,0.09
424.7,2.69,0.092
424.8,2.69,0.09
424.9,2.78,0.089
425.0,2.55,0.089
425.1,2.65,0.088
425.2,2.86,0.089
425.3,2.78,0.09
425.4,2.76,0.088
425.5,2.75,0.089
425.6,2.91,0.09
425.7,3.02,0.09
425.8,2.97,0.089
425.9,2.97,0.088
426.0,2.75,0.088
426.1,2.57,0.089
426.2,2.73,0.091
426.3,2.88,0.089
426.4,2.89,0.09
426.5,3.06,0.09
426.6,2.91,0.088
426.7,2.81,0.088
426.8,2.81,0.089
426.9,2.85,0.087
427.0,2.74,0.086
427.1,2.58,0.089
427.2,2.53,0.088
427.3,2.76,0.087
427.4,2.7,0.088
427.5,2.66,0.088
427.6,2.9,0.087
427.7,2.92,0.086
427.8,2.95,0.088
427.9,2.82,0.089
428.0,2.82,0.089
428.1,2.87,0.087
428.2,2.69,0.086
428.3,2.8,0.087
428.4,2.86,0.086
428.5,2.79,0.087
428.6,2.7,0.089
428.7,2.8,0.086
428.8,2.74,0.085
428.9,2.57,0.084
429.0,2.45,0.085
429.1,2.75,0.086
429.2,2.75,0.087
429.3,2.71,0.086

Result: -0.060 mag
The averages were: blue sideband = 2.71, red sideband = 2.8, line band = 2.9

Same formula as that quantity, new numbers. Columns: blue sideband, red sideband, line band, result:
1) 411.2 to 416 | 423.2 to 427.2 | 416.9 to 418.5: 0.01 mag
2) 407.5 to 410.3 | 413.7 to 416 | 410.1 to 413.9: 0.02 mag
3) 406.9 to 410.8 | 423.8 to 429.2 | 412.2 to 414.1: -0.08 mag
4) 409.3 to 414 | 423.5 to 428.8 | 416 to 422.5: -0.03 mag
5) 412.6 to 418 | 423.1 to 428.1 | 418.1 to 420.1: 0.02 mag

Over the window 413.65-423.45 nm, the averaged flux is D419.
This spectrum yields 2.86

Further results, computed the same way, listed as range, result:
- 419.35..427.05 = 2.83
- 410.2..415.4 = 2.85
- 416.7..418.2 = 2.87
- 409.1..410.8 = 2.48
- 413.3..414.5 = 2.92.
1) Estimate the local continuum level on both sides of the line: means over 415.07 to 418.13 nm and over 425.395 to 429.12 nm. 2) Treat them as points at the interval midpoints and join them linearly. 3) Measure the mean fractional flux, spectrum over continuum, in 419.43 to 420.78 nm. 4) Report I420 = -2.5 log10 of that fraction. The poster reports 0.02 mag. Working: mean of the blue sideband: 2.89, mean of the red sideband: 2.79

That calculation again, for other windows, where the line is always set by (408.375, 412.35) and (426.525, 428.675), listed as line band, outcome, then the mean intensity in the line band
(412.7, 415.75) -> -0.071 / 2.92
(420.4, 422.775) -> -0.025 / 2.83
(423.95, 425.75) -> -0.022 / 2.83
